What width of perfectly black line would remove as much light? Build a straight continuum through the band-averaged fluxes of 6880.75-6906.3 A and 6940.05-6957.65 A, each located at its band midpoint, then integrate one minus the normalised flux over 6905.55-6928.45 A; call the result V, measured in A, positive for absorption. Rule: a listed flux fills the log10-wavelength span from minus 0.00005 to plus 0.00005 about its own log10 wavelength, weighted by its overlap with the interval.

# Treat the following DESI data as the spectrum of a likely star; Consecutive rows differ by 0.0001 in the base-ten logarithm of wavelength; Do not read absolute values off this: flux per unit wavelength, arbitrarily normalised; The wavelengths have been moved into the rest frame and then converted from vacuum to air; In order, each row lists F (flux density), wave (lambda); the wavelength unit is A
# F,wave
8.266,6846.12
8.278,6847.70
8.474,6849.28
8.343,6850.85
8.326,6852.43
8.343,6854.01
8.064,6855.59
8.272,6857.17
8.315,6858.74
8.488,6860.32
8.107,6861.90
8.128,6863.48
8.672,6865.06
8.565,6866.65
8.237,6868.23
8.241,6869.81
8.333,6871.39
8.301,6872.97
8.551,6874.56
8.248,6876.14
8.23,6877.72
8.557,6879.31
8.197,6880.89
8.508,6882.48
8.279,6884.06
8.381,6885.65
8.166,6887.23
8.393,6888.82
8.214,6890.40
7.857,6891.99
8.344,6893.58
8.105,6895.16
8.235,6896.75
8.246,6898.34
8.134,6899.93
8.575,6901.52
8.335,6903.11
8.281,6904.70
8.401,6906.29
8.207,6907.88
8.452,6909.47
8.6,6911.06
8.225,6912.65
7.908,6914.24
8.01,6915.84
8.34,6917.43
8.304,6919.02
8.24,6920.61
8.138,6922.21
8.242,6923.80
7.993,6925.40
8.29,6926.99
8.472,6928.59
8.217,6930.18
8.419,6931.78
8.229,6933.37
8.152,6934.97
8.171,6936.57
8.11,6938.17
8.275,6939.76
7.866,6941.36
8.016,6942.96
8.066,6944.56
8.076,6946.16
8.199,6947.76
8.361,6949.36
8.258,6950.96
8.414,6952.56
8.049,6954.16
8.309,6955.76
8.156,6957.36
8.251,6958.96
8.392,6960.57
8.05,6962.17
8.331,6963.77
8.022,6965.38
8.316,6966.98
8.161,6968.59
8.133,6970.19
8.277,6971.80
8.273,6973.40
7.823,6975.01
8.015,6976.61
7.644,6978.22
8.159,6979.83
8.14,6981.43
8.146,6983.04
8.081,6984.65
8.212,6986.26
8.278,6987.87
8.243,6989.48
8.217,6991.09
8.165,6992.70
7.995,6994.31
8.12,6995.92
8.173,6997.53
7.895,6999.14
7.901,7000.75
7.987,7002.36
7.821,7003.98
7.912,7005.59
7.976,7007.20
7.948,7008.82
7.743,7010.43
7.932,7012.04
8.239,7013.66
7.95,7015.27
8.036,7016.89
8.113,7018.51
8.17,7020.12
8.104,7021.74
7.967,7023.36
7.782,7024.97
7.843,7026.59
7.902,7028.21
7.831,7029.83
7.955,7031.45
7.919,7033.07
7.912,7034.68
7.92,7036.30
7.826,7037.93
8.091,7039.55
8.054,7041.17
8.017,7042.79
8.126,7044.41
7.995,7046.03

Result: -0.1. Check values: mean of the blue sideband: 8.27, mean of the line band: 8.25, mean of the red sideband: 8.16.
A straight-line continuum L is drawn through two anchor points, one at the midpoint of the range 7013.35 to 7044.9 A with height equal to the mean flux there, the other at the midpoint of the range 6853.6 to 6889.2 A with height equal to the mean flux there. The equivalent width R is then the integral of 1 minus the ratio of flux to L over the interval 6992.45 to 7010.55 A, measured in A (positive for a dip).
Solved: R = 0.2 A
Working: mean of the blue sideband 8.33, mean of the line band 7.97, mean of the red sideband 7.98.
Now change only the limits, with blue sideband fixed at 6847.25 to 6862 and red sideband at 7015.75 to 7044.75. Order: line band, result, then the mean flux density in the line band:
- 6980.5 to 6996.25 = -0.21 A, 8.16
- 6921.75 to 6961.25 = -0.29 A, 8.2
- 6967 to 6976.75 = -0.06 A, 8.14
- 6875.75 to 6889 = -0.11 A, 8.33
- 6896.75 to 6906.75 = -0.12 A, 8.31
